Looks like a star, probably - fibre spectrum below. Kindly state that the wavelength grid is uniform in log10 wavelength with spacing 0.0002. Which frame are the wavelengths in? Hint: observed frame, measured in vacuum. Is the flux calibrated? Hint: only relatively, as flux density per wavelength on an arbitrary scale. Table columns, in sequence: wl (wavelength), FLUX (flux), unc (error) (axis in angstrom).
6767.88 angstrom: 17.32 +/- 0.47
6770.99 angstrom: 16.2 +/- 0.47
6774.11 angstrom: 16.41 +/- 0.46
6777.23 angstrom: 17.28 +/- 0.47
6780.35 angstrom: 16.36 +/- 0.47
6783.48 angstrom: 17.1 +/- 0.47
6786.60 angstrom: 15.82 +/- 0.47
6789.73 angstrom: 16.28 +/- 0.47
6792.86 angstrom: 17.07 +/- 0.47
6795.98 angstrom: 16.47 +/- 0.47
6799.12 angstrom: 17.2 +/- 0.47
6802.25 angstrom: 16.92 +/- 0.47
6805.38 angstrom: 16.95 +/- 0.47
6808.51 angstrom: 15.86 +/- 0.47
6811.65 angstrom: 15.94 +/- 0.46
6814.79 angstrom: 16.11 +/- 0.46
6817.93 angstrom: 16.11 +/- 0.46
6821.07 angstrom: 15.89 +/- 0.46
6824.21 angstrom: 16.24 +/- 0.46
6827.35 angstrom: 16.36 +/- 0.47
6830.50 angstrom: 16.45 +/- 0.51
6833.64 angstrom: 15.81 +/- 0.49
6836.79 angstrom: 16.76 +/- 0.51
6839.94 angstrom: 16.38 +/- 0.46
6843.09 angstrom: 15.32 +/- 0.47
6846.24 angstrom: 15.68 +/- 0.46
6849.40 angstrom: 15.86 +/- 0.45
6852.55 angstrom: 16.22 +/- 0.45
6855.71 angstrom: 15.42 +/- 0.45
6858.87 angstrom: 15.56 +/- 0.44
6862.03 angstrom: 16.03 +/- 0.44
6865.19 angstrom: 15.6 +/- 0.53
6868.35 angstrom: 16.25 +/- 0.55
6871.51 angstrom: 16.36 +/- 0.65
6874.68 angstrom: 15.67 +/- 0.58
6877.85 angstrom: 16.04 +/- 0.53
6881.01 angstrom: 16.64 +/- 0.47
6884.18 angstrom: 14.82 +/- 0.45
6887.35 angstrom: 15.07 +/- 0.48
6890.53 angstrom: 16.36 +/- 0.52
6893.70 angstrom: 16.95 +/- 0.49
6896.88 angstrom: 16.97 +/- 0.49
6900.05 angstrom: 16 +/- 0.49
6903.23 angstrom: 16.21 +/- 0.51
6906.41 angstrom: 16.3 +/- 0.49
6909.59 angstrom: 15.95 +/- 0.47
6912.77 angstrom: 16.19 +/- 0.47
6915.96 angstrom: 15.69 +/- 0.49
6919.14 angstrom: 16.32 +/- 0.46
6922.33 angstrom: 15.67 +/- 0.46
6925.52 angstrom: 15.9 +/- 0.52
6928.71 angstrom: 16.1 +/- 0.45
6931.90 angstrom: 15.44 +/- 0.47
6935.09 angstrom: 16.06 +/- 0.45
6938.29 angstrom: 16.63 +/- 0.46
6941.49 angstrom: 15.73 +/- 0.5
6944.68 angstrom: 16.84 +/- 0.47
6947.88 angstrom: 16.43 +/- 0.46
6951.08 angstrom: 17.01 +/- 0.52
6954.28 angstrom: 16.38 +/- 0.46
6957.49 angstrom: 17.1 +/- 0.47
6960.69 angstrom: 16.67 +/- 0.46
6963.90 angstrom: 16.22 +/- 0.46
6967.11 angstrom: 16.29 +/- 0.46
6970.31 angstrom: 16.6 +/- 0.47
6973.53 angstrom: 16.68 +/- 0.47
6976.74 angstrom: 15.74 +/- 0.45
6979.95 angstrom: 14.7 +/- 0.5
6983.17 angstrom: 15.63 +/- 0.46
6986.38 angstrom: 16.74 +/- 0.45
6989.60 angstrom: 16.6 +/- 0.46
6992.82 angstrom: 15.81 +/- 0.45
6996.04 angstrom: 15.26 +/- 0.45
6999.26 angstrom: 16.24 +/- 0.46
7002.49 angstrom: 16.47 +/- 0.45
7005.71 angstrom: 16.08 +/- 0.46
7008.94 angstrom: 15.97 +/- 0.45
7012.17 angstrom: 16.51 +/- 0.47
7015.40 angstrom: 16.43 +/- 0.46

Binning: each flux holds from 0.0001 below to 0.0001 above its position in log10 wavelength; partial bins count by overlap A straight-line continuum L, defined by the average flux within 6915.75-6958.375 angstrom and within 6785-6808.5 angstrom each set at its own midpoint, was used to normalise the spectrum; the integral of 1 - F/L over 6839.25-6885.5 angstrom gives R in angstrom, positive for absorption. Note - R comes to 1.7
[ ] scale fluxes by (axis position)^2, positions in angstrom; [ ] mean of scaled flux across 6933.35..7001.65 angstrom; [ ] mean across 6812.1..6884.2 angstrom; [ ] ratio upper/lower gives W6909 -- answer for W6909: 1.05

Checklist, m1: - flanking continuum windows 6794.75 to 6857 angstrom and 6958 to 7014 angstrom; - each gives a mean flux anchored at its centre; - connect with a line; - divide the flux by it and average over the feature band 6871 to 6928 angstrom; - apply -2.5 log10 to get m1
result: 0.008 mag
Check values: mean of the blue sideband 16.2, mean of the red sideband 16.2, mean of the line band 16.1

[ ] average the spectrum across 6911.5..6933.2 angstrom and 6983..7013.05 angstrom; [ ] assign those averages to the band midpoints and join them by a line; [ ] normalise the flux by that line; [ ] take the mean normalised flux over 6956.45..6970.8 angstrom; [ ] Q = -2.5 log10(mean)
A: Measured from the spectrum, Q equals -0.035 mag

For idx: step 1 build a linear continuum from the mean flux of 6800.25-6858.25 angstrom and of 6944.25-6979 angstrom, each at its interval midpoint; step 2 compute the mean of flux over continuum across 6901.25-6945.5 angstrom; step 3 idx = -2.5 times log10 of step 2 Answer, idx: 0.02 mag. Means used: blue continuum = 16.1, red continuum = 16.5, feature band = 16.1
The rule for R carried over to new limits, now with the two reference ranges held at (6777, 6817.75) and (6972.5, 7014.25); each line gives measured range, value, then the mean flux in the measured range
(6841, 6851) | 0.5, 15.7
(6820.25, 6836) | 0.2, 16.2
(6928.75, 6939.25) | 0.1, 16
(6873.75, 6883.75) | 0.2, 16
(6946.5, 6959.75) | -0.5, 16.7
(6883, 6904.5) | 0.3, 16.1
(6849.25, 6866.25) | 0.6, 15.8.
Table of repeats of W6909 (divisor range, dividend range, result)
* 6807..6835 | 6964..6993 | 1.05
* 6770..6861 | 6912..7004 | 1.04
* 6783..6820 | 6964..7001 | 1.03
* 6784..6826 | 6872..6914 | 1.01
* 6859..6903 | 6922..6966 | 1.04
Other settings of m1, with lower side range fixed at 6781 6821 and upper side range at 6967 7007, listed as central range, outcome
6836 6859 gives 0.03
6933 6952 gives -0.02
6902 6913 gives 0.00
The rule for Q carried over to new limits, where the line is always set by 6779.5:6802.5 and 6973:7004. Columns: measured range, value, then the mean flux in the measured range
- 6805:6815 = 0.029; 16.1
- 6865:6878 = 0.023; 16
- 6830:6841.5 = 0.009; 16.3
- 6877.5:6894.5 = 0.026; 15.9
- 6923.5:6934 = 0.023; 15.8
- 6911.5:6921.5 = 0.012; 16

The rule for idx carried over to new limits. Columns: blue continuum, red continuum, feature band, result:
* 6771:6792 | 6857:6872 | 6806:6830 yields 0.01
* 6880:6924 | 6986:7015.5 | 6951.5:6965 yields -0.03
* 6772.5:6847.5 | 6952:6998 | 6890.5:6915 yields -0.01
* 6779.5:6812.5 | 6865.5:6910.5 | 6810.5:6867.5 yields 0.02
